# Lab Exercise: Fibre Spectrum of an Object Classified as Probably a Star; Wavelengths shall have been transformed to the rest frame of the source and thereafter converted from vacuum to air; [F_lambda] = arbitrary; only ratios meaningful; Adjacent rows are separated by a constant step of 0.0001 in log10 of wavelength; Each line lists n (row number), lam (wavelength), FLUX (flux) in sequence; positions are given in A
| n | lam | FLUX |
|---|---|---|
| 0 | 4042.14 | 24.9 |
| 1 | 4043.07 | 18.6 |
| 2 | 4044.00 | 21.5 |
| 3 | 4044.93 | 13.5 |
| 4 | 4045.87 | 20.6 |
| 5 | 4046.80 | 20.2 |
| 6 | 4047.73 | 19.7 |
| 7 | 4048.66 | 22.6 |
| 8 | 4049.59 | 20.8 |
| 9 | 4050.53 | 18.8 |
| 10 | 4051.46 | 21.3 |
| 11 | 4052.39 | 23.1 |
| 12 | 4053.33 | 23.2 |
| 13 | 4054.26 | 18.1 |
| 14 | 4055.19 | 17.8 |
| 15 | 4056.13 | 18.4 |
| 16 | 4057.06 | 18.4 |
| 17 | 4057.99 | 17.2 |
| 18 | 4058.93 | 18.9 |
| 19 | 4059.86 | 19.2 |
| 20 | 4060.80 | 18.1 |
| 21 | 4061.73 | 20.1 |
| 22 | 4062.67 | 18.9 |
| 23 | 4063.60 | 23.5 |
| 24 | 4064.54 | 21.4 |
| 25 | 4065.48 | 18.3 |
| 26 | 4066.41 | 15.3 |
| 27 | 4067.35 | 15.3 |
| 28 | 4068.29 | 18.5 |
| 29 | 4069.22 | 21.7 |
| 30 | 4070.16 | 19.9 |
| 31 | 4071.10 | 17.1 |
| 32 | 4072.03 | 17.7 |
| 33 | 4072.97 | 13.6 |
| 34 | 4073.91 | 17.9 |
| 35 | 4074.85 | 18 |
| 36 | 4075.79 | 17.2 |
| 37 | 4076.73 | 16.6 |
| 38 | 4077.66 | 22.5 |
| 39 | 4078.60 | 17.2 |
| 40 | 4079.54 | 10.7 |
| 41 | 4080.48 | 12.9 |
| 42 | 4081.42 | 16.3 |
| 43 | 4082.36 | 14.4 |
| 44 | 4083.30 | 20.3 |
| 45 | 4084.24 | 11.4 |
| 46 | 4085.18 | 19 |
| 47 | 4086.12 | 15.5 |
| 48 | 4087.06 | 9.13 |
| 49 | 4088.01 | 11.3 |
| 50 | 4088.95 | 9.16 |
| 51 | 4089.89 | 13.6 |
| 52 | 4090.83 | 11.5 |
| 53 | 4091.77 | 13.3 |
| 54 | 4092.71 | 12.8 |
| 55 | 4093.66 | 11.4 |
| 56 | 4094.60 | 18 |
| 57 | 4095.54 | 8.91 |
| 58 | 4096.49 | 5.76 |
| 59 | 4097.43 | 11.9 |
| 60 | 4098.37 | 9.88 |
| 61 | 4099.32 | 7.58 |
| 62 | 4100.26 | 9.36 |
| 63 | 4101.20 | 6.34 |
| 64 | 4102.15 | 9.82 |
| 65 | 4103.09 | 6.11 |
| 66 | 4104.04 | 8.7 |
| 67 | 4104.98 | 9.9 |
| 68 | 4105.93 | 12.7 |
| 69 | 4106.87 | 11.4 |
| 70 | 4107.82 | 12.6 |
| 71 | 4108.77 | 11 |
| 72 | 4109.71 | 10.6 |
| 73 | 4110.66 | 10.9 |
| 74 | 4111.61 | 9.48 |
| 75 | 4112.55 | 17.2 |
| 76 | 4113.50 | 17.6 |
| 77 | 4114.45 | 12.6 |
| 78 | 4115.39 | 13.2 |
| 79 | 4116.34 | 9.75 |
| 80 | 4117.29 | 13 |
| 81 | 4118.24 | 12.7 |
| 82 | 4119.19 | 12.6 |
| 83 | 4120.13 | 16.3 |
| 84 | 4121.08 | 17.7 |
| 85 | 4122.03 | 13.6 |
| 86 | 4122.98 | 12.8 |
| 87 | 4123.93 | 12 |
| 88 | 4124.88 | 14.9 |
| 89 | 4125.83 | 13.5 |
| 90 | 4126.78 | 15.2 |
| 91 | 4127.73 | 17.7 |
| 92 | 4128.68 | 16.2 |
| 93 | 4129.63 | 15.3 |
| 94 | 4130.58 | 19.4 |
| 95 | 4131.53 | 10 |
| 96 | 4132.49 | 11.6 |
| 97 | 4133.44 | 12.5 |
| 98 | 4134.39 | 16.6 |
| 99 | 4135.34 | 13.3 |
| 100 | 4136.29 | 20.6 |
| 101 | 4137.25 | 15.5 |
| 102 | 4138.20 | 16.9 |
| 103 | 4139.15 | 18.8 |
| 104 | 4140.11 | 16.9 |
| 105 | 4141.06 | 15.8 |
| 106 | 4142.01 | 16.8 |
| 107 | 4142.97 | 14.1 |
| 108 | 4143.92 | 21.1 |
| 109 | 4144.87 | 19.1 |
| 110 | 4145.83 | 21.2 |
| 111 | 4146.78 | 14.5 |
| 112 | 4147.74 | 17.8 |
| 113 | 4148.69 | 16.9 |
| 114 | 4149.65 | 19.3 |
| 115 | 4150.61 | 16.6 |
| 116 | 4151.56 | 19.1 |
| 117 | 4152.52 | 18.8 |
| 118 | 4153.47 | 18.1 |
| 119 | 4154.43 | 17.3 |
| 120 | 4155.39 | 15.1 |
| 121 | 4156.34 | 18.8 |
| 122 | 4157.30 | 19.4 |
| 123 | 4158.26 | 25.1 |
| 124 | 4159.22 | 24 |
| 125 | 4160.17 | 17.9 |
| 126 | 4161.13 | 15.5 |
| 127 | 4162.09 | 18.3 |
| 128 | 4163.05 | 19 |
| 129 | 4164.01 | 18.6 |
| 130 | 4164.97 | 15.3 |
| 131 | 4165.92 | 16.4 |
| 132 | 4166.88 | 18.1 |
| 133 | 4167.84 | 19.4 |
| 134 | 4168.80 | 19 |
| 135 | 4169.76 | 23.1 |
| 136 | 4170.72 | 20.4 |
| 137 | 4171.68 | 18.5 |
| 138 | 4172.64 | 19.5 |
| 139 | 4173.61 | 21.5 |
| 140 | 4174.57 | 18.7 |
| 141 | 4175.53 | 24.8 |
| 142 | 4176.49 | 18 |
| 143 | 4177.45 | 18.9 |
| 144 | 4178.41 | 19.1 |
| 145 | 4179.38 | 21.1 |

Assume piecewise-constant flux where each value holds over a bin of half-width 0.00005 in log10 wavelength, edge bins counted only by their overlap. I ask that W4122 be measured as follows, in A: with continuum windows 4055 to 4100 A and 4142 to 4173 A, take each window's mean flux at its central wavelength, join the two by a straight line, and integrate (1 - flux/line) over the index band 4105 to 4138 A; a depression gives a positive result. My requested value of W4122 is 6.54 A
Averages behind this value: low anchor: 15.6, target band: 13.9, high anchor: 18.6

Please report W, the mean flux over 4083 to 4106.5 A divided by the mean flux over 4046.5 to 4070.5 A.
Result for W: 0.6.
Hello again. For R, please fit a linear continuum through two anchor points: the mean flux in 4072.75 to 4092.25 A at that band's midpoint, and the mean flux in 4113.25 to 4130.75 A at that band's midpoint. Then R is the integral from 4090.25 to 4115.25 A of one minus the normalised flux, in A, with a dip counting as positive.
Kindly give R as 6.0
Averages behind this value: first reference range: 14.8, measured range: 11.1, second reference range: 14.4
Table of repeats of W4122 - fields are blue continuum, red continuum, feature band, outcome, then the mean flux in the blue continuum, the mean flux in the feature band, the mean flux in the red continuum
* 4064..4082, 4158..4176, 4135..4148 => 1.1 A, 17.3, 17.3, 19.6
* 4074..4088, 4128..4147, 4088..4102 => 4.6 A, 15.7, 10.7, 16.4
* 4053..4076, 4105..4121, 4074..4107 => 6.3 A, 18.5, 12.7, 12.8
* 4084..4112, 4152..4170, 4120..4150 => -1.0 A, 11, 16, 18.7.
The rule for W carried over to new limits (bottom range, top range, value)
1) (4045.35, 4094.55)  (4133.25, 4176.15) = 1.06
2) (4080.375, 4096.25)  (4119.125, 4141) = 1.14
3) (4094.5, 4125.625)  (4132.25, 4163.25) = 1.52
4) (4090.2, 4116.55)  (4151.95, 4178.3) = 1.72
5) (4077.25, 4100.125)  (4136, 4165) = 1.40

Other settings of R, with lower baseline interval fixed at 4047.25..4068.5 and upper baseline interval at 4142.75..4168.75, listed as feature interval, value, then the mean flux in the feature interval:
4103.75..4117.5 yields 5.0 A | 12.1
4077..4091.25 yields 3.6 A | 14.4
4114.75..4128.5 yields 3.5 A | 14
